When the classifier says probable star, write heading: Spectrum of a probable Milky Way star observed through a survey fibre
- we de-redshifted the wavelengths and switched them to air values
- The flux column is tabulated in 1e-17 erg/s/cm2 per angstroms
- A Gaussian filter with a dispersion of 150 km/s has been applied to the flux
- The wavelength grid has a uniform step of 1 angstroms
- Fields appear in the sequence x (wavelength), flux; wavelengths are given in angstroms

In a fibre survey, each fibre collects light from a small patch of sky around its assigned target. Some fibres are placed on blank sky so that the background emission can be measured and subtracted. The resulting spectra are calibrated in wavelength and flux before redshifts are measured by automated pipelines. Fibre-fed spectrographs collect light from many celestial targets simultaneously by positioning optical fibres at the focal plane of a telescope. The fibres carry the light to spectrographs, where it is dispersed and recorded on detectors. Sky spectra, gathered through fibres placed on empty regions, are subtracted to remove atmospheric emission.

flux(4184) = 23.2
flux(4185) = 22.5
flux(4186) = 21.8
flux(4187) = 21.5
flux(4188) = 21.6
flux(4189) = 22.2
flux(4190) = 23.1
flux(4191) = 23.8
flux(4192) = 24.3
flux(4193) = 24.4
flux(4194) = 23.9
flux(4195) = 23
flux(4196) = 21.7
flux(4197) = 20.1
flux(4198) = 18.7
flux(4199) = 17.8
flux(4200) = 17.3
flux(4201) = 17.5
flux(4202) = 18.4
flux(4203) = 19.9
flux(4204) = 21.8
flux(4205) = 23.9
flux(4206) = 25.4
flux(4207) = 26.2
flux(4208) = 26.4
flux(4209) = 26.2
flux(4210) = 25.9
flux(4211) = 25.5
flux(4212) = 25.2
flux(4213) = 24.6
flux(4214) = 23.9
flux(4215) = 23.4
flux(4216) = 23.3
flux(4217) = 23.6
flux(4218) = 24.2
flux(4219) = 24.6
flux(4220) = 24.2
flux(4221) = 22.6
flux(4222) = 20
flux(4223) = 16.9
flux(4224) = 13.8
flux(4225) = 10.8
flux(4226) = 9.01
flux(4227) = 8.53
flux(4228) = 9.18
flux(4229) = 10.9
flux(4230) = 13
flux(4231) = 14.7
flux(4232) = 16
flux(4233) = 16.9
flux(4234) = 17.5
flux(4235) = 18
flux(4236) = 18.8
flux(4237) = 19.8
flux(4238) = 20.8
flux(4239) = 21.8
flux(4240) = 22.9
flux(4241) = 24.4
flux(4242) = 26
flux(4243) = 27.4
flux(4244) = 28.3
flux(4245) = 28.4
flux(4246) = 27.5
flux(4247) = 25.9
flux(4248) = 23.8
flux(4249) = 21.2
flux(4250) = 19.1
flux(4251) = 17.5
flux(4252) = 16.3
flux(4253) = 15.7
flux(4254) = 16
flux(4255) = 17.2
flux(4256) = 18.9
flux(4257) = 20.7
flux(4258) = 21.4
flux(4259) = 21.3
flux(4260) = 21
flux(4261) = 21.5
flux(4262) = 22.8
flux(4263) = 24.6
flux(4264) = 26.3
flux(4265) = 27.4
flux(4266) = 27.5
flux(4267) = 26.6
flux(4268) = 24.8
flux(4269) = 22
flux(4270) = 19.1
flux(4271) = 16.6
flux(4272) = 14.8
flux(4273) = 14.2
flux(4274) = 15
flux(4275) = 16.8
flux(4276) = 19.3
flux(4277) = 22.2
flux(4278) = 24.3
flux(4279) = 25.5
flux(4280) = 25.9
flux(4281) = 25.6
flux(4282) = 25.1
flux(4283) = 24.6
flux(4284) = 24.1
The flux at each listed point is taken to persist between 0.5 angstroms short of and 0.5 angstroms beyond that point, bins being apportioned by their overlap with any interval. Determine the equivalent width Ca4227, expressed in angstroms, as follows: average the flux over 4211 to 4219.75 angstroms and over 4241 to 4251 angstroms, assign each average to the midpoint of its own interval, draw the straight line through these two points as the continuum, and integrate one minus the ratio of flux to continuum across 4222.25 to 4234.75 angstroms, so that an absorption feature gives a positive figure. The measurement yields 5.7 angstroms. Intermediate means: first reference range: 24.2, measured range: 13.3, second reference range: 24.9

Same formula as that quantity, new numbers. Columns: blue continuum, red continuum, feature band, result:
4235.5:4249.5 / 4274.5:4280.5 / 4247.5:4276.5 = 3.5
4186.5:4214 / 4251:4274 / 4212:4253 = 2.9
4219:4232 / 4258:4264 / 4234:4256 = -3.1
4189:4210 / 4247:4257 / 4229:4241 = 1.1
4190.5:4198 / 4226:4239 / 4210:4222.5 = -3.6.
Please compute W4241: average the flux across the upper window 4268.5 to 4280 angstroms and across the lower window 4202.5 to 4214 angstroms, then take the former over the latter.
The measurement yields 0.79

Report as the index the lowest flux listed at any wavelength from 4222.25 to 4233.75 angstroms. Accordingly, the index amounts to 8.53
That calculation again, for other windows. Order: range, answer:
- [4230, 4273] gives 13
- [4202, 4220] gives 18.4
